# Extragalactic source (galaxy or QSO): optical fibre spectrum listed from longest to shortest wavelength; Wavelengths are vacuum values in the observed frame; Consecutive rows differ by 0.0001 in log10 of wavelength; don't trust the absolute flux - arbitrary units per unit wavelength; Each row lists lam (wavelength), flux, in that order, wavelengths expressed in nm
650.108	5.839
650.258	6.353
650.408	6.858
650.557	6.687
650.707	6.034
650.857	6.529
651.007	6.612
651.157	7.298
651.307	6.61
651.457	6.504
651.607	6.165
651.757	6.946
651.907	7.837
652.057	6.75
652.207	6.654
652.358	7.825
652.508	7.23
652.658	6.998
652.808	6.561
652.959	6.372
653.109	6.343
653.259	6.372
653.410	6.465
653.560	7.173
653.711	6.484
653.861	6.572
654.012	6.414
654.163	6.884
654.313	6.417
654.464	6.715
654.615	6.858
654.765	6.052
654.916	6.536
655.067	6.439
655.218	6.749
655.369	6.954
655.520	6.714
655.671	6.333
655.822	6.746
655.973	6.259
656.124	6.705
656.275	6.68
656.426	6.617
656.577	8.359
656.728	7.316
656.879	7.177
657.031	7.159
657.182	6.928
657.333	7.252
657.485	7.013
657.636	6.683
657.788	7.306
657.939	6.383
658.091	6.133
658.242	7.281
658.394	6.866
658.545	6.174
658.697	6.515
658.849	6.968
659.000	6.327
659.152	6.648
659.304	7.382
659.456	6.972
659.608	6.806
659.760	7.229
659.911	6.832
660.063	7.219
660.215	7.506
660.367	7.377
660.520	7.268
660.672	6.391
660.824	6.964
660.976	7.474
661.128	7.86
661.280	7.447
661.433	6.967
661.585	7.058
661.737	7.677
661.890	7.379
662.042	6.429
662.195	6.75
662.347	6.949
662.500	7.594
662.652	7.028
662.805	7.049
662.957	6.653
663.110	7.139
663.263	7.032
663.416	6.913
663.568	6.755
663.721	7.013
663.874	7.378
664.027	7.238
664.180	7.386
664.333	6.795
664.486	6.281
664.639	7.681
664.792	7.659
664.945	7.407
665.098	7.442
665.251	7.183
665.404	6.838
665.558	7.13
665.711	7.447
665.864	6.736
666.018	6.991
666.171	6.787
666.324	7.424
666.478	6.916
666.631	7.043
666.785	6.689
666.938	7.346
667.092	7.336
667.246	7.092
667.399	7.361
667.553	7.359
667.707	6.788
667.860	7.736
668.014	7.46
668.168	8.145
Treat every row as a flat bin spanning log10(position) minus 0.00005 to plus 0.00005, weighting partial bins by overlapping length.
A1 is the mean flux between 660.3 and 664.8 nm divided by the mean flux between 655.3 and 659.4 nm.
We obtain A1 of 1.0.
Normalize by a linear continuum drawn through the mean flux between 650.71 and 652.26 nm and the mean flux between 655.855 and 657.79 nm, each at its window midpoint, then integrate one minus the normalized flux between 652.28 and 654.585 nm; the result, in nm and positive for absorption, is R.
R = 0.04 nm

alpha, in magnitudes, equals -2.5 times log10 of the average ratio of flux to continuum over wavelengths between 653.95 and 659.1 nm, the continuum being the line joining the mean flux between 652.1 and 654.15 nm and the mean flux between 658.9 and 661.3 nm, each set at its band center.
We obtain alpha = 0.023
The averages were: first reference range 6.73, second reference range 7.1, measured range 6.76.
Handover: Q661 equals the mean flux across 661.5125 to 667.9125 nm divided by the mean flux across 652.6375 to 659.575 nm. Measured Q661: 1.06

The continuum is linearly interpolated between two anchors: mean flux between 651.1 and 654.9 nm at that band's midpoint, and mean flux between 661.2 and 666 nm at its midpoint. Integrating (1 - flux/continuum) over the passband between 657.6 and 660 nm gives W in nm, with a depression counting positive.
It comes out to 0.05 nm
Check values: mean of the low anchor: 6.73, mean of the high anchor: 7.11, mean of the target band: 6.79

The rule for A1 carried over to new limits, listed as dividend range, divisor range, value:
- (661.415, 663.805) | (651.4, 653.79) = 1.03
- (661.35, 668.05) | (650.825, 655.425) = 1.06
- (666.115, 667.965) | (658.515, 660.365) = 1.04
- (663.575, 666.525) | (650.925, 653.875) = 1.05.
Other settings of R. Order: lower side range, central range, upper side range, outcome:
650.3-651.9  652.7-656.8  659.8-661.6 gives 0.12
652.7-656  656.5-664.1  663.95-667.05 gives -0.20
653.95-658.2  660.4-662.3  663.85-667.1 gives -0.04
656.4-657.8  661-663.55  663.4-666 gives 0.01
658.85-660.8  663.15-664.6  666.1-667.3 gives 0.01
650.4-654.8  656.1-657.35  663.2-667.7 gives -0.06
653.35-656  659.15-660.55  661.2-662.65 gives -0.03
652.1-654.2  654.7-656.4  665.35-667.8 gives 0.06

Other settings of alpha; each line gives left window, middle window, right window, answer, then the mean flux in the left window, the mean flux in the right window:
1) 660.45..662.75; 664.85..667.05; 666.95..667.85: 0.02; 7.15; 7.24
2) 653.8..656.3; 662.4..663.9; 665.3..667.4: -0.02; 6.59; 7.07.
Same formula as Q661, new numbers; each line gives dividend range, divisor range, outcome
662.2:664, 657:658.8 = 1.04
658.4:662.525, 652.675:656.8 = 1.05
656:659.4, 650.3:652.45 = 1.01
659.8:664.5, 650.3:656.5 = 1.06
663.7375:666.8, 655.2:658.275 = 1.03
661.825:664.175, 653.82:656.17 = 1.07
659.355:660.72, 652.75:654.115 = 1.08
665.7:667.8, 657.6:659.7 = 1.05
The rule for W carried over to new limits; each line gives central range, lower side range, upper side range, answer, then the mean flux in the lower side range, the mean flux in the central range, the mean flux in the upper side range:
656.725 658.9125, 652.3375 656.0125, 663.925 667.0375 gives -0.020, 6.65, 6.86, 7.12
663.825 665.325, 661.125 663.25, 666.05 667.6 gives -0.026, 7.11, 7.24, 7.13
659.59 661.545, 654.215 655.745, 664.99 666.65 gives -0.098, 6.58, 7.19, 7.09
